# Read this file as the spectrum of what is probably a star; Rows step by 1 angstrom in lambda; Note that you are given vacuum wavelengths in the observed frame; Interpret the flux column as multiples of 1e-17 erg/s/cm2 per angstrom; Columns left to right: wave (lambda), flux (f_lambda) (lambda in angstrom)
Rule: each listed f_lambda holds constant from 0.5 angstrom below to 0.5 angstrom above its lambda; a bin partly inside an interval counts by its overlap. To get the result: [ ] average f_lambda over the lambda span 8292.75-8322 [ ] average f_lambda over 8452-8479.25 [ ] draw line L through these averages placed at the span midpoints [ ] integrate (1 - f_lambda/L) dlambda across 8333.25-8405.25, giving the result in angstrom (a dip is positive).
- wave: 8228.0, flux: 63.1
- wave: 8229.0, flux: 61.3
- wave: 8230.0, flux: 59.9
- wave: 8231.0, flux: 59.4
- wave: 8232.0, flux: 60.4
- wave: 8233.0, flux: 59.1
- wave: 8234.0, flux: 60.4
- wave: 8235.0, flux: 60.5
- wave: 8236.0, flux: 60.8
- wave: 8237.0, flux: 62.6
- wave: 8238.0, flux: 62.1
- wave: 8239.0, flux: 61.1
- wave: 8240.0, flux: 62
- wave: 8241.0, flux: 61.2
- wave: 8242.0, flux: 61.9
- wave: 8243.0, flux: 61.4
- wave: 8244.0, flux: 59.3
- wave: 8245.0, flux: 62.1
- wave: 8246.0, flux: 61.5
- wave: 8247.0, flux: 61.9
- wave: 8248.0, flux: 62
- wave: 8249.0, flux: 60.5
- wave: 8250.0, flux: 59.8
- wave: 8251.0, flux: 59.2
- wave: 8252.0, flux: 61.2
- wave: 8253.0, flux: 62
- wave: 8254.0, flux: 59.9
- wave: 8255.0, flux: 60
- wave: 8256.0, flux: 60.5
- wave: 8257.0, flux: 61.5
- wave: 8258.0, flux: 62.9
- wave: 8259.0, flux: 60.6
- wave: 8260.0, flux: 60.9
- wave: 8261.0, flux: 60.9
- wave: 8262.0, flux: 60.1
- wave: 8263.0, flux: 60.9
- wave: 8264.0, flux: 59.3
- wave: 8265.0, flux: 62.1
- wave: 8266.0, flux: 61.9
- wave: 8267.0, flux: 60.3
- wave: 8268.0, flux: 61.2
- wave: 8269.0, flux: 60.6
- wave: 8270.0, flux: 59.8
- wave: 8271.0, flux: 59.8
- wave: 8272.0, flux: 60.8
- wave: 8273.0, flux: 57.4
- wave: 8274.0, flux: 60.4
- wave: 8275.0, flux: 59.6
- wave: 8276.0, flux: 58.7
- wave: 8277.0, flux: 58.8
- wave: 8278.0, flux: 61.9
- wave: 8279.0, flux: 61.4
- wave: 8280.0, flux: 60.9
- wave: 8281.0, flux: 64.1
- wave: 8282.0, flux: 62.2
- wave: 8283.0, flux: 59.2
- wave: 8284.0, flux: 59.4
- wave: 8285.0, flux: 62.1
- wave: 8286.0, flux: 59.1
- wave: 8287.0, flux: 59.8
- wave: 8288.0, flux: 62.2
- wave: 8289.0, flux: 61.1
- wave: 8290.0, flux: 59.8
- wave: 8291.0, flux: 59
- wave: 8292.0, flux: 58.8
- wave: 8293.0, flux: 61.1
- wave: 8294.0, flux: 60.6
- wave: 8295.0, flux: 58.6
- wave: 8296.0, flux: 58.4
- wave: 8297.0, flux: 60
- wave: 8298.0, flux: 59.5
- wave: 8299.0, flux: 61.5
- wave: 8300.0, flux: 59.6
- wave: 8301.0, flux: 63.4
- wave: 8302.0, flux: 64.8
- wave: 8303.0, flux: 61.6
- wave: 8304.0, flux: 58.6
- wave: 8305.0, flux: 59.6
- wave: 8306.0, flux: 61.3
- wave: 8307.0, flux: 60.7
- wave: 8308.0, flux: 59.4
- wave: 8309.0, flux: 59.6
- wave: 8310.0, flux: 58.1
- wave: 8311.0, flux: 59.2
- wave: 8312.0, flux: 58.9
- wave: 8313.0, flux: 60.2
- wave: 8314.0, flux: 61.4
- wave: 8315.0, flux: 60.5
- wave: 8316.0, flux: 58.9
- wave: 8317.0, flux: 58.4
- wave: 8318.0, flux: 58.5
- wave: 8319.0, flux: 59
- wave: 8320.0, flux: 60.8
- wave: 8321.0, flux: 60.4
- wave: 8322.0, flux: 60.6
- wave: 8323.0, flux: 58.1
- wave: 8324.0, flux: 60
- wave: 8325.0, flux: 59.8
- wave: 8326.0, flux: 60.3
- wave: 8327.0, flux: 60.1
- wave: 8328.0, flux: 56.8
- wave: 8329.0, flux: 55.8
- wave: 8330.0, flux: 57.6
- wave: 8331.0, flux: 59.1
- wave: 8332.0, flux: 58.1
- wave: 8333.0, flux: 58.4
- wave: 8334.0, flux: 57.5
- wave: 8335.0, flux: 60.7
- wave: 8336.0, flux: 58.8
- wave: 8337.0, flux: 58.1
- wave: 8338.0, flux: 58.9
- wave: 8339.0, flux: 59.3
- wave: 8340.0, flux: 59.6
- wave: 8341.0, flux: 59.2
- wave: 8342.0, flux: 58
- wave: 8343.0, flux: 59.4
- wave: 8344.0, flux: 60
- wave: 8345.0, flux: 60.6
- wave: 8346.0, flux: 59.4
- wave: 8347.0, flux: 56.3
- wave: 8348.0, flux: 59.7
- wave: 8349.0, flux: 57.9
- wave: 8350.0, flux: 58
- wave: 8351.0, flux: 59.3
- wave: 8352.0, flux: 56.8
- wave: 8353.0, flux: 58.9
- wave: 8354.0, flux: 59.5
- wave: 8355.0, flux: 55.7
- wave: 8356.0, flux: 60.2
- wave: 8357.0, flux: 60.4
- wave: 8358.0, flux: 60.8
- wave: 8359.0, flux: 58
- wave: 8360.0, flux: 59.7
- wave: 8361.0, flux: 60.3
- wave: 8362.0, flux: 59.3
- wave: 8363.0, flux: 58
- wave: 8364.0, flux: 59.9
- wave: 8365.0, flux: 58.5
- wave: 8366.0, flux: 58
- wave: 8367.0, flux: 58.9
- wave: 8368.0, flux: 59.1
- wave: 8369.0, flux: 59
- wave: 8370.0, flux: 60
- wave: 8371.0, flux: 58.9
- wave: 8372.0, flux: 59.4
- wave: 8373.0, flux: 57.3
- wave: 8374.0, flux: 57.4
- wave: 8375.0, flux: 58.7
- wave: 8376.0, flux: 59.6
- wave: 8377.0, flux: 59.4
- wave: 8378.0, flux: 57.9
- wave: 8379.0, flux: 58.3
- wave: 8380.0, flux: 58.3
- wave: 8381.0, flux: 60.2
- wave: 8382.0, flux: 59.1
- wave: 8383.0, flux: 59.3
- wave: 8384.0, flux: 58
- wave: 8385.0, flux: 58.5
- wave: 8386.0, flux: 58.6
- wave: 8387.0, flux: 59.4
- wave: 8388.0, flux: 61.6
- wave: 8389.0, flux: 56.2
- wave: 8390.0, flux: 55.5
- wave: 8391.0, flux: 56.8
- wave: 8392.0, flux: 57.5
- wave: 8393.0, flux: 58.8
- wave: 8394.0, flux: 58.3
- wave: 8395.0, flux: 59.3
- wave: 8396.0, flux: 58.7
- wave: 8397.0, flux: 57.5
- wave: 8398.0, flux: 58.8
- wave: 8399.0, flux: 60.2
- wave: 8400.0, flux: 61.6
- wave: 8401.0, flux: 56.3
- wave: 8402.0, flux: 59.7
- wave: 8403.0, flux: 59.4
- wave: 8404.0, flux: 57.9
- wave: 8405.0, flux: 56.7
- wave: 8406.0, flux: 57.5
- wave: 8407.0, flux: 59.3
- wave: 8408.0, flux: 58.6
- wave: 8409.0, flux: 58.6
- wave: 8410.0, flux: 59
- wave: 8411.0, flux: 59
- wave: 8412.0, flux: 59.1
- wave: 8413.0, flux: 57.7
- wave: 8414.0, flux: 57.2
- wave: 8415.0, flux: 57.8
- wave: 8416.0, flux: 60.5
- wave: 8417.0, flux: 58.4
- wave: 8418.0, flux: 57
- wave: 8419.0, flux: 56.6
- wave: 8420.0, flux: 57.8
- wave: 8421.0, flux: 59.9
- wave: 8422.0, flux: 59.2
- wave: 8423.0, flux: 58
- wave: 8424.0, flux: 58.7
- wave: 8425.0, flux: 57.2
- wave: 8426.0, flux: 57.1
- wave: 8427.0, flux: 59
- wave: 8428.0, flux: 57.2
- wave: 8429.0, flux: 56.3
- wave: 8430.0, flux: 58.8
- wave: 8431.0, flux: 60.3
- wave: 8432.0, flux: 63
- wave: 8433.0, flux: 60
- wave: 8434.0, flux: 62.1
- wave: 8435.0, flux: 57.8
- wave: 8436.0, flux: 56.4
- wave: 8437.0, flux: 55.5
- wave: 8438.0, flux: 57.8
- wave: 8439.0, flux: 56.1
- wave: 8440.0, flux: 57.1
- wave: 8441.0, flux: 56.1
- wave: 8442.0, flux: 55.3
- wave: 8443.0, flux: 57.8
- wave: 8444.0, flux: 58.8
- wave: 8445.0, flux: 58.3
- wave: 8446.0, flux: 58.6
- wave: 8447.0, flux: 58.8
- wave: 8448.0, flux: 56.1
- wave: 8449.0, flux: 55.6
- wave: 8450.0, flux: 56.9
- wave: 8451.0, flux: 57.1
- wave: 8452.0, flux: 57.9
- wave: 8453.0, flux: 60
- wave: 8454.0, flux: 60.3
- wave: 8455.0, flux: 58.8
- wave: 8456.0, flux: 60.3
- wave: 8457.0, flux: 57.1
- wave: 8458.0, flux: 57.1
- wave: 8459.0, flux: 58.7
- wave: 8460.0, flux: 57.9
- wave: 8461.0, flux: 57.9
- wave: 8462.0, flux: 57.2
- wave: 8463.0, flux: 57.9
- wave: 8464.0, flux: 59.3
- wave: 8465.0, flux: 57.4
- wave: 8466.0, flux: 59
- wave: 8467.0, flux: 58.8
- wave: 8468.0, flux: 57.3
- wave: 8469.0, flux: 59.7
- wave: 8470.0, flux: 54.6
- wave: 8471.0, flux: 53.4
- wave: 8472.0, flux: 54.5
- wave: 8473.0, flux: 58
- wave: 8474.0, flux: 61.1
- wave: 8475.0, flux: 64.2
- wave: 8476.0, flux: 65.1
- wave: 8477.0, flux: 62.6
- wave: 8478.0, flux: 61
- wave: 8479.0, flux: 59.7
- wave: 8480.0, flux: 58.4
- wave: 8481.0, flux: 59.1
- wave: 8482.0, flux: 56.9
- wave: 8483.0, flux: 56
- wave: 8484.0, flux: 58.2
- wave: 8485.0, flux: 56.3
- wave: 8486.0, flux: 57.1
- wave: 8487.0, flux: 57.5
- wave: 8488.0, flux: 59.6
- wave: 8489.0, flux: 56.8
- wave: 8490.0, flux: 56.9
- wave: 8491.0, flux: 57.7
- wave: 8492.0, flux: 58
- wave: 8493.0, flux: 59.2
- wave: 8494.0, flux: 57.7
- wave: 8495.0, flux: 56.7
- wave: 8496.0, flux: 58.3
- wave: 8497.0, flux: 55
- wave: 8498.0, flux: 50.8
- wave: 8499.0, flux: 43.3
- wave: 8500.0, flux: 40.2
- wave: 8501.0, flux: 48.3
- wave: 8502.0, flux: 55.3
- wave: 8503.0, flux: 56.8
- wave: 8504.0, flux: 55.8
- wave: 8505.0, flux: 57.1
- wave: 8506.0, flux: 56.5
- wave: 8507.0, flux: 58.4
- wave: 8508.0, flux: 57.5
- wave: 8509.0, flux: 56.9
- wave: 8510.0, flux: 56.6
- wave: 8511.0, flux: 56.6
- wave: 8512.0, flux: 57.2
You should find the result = 1.0 angstrom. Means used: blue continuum 60.1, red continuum 58.8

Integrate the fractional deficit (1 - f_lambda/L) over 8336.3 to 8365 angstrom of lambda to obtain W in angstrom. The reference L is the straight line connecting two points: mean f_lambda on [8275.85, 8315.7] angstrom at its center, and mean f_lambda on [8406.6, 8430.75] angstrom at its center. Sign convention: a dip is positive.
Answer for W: 0.2 angstrom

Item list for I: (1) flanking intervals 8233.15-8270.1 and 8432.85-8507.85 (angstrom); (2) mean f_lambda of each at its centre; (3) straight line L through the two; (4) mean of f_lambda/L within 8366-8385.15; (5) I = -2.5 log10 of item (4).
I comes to 0.002 mag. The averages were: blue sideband 61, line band 58.8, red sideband 57.3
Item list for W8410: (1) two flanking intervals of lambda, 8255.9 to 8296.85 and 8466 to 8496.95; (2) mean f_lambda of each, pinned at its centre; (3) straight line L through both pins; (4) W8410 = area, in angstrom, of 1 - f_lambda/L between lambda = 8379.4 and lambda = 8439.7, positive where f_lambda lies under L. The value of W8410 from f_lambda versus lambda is 0.6 angstrom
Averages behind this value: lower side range 60.5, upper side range 58.3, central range 58.4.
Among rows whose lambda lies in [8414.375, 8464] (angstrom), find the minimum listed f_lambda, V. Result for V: 55.3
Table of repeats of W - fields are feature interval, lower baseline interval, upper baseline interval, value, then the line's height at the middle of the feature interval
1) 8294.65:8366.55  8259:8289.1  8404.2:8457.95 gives 0.5 angstrom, 59.7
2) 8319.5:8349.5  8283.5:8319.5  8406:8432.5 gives 0.3 angstrom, 59.6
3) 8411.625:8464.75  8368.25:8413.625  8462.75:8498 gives 0.2 angstrom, 58.4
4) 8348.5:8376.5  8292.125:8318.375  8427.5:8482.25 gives 0.3 angstrom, 59.4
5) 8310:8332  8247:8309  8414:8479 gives 0.3 angstrom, 60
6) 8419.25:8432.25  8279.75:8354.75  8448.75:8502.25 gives -0.1 angstrom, 58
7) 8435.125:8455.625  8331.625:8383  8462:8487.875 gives 0.4 angstrom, 58.6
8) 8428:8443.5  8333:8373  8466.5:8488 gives 0.2 angstrom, 58.7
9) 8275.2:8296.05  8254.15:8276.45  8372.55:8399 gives -0.1 angstrom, 60.1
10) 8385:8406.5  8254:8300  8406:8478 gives 0.2 angstrom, 58.9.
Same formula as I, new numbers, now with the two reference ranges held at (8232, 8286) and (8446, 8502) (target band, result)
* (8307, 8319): 0.009 mag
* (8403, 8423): -0.001 mag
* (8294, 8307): -0.009 mag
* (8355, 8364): -0.005 mag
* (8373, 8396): 0.005 mag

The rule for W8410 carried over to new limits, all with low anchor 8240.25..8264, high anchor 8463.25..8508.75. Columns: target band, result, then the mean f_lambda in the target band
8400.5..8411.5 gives 0.0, 58.4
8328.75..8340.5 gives 0.2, 58.5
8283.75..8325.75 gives 0.0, 60.1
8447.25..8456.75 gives -0.1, 58.1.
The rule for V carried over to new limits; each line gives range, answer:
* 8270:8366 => 55.7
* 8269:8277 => 57.4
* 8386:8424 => 55.5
